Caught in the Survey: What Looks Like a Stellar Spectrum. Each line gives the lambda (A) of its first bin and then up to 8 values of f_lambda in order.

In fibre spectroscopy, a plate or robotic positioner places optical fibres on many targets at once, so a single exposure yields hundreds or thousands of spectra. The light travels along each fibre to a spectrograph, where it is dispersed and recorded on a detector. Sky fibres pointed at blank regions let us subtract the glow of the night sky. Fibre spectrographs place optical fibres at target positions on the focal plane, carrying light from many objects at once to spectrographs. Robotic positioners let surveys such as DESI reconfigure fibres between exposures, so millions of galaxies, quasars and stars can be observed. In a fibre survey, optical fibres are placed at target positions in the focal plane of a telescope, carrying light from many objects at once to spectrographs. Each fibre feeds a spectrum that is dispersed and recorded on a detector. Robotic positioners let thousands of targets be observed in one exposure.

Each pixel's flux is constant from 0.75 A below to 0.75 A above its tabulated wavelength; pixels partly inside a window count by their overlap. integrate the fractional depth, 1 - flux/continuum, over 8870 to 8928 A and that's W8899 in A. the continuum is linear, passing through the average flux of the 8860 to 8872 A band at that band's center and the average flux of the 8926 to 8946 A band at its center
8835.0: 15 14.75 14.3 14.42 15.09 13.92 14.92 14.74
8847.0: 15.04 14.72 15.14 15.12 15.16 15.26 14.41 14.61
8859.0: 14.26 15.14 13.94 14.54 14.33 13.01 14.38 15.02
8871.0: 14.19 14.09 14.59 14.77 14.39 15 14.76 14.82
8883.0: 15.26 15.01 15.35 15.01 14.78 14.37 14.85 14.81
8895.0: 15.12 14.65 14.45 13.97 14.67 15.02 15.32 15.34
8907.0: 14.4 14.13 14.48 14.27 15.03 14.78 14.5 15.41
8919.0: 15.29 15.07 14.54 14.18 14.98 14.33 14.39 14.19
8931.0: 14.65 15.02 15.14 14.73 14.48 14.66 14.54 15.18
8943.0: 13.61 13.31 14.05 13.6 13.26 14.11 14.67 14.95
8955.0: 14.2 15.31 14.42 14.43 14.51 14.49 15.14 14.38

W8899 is -1.4 A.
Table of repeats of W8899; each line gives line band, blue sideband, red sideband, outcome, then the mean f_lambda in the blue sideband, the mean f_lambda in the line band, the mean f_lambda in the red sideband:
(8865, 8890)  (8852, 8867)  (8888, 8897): 0.02 A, 14.5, 14.6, 14.8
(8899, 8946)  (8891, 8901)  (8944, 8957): -0.73 A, 14.6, 14.6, 14.2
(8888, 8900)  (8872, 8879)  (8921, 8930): -0.10 A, 14.6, 14.6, 14.5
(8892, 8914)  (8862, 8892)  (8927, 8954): -0.29 A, 14.6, 14.7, 14.4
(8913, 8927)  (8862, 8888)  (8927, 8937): -0.15 A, 14.6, 14.8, 14.7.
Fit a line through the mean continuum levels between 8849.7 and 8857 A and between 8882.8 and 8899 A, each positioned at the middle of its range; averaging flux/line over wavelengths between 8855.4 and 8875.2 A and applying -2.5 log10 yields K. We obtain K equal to 0.04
